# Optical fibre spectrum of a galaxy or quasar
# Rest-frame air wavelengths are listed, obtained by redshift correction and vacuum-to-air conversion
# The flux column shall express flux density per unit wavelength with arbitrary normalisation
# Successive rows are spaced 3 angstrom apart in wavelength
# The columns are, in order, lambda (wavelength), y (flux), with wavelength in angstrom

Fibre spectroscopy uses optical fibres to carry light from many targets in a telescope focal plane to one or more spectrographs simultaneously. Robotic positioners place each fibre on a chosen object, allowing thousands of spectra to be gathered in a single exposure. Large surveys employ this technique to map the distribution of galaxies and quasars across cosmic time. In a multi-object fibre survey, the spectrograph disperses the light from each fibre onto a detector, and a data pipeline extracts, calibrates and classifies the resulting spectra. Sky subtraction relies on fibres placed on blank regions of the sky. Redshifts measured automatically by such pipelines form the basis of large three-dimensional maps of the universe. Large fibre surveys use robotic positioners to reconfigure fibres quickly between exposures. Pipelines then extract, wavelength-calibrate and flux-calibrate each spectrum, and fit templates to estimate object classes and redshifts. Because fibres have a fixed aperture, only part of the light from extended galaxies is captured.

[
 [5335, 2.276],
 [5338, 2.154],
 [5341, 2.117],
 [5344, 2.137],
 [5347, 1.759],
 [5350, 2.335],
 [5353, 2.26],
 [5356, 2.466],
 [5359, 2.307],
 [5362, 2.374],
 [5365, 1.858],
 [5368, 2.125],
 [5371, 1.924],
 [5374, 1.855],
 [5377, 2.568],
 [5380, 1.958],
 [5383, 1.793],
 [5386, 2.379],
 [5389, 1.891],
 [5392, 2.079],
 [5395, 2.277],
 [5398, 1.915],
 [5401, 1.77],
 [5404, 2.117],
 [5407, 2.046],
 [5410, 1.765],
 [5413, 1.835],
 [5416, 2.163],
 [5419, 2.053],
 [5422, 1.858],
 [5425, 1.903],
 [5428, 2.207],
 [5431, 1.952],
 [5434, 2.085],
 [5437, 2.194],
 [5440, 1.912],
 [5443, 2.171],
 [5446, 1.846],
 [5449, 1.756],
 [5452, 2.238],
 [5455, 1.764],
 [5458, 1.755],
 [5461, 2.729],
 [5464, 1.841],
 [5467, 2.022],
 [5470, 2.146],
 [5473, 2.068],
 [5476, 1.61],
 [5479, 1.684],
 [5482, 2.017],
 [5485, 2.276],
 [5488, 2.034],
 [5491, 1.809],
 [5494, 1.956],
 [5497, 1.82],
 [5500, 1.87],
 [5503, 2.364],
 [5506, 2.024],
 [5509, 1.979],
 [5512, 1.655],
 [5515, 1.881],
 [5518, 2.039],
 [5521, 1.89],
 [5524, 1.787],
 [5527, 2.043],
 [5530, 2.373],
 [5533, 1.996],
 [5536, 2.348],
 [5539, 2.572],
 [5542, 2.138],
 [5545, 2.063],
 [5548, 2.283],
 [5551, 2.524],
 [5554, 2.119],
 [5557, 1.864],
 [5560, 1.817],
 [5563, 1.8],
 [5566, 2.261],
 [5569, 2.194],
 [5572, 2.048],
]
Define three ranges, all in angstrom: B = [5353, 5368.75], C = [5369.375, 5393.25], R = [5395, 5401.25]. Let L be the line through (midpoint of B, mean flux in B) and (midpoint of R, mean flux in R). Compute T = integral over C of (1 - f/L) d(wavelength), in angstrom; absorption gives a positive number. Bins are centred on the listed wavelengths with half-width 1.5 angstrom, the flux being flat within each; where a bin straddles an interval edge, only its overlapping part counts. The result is 0.3 angstrom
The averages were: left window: 2.23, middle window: 2.06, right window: 1.96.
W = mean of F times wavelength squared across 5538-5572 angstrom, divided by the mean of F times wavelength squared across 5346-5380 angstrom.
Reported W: 1.06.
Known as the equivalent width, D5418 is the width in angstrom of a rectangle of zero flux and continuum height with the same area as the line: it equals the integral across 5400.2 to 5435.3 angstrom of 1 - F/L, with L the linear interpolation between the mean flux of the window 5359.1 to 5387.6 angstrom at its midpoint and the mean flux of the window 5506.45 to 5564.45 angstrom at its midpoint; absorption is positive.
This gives 1.81 angstrom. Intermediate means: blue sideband 2.1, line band 1.98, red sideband 2.06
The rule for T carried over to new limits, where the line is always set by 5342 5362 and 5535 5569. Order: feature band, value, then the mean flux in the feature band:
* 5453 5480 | 2.7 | 1.97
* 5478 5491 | 1.1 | 1.99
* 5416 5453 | 3.0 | 2.02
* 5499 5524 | 2.5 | 1.95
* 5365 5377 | 1.0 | 2.03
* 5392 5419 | 2.6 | 1.99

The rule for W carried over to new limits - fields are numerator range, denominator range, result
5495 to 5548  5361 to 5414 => 1.07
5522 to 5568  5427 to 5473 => 1.08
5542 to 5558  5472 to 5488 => 1.15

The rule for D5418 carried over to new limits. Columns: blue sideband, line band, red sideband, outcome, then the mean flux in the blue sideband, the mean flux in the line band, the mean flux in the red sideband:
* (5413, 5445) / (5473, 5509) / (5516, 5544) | 2.32 angstrom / 2.04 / 1.96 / 2.13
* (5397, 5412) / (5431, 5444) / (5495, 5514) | -0.95 angstrom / 1.92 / 2.07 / 1.95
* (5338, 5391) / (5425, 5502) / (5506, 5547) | 3.47 angstrom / 2.12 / 1.99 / 2.06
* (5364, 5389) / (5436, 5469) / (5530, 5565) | 1.19 angstrom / 2.05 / 2.02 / 2.15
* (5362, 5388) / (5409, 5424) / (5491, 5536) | 0.78 angstrom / 2.07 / 1.94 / 1.98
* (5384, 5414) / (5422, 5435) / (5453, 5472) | 0.08 angstrom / 2.01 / 2.01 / 2.05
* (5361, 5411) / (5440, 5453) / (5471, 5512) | 0.05 angstrom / 2.04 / 1.98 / 1.95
